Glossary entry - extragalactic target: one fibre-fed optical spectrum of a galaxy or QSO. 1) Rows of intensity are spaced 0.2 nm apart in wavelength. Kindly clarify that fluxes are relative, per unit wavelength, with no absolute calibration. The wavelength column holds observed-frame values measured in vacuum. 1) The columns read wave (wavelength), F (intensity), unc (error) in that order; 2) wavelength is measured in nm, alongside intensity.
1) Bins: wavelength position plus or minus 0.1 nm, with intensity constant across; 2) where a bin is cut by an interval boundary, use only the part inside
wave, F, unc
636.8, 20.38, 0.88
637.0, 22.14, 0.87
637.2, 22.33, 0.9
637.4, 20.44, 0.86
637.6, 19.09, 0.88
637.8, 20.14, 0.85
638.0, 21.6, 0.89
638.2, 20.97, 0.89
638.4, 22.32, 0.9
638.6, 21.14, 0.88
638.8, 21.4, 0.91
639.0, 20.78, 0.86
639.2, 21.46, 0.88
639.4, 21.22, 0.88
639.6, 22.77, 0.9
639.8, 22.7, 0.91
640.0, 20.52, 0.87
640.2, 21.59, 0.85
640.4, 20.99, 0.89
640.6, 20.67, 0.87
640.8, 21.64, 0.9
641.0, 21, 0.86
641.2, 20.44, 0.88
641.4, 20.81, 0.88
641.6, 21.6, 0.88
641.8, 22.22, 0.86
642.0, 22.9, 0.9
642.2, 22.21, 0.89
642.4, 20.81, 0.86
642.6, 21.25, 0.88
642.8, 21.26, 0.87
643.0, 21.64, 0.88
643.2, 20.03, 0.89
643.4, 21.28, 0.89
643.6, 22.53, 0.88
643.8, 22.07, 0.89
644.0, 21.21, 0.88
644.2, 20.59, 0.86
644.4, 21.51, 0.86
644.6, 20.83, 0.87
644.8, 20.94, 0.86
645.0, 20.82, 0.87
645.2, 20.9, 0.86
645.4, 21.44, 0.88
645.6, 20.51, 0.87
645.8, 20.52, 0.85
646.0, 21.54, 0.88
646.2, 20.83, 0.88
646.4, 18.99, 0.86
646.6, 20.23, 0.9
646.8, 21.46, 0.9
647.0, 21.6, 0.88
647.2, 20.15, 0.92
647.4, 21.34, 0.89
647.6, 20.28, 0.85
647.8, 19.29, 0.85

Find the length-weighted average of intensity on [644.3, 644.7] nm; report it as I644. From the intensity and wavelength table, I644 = 21.2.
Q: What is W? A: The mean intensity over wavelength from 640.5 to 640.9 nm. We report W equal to 21.2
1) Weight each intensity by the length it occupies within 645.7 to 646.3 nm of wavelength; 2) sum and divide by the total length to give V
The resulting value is 21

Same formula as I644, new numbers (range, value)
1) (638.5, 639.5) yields 21.2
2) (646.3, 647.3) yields 20.5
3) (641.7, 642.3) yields 22.4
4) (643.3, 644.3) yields 21.5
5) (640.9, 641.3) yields 20.7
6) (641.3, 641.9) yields 21.5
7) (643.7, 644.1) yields 21.6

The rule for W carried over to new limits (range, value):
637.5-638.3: 20.5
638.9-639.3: 21.1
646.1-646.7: 20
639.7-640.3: 21.6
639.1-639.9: 22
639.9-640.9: 21.1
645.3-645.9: 20.8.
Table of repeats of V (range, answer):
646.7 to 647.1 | 21.5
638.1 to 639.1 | 21.3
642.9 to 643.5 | 21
